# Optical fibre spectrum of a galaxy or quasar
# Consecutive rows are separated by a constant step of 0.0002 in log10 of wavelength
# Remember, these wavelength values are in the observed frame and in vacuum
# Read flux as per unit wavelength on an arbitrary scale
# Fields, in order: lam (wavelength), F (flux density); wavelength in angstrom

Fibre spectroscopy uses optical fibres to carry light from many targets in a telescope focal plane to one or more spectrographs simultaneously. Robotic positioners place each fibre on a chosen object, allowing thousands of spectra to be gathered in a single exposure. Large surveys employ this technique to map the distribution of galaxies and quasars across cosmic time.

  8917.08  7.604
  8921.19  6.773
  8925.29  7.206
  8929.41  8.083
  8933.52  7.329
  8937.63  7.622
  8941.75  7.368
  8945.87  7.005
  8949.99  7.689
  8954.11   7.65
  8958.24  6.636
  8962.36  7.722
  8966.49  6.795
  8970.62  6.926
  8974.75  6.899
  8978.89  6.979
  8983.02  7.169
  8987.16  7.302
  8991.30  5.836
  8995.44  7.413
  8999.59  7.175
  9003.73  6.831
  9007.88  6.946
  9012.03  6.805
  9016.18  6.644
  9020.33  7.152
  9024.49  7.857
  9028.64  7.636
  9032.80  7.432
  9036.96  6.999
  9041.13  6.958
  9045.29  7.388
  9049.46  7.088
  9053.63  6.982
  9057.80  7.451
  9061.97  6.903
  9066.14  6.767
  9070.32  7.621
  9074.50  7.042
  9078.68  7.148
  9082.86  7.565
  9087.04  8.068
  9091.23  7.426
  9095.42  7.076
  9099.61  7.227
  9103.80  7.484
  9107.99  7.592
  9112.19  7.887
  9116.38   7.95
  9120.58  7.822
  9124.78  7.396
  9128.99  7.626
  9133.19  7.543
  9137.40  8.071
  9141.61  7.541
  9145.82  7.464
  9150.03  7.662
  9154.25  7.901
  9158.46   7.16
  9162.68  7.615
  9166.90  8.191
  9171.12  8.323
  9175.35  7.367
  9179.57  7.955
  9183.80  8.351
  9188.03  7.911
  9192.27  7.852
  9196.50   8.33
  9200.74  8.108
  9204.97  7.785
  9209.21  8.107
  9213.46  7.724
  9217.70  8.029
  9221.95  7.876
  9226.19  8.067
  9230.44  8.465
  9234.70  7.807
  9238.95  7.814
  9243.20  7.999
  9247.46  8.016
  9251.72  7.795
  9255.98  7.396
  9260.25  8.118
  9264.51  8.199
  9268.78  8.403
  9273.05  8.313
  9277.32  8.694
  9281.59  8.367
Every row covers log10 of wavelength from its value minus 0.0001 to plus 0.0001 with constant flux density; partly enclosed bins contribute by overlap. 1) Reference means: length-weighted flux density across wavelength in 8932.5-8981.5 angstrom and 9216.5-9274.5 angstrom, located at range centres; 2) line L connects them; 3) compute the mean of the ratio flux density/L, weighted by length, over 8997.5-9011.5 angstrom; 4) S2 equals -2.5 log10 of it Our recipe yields 0.06 mag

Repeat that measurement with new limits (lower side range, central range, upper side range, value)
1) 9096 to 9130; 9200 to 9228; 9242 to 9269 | -0.013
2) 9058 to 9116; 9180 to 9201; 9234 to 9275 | -0.046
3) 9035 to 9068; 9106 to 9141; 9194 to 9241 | -0.036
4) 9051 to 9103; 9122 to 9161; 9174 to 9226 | 0.005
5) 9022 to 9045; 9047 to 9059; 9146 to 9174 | 0.041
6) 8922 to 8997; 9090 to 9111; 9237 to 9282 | 0.034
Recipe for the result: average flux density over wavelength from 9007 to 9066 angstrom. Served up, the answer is 7.15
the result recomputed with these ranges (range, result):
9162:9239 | 7.99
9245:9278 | 8.09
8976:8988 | 7.12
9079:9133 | 7.58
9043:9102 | 7.27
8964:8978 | 6.91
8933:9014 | 7.1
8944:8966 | 7.31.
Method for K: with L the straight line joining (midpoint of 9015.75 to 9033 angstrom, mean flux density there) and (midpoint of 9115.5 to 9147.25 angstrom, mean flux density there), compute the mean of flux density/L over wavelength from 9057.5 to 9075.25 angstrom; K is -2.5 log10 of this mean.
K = 0.06 mag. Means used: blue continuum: 7.4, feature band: 7.14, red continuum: 7.67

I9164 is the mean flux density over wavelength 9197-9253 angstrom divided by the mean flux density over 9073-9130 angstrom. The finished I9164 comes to 1.1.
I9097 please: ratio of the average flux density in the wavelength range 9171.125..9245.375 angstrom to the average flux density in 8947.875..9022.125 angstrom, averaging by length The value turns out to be 1.14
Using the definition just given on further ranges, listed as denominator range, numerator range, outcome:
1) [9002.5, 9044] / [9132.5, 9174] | 1.09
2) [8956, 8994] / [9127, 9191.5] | 1.12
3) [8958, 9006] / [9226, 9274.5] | 1.15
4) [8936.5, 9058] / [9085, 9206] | 1.09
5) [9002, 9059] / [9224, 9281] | 1.13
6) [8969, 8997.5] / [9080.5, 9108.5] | 1.08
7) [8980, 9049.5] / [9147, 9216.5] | 1.11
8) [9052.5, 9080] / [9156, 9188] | 1.10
